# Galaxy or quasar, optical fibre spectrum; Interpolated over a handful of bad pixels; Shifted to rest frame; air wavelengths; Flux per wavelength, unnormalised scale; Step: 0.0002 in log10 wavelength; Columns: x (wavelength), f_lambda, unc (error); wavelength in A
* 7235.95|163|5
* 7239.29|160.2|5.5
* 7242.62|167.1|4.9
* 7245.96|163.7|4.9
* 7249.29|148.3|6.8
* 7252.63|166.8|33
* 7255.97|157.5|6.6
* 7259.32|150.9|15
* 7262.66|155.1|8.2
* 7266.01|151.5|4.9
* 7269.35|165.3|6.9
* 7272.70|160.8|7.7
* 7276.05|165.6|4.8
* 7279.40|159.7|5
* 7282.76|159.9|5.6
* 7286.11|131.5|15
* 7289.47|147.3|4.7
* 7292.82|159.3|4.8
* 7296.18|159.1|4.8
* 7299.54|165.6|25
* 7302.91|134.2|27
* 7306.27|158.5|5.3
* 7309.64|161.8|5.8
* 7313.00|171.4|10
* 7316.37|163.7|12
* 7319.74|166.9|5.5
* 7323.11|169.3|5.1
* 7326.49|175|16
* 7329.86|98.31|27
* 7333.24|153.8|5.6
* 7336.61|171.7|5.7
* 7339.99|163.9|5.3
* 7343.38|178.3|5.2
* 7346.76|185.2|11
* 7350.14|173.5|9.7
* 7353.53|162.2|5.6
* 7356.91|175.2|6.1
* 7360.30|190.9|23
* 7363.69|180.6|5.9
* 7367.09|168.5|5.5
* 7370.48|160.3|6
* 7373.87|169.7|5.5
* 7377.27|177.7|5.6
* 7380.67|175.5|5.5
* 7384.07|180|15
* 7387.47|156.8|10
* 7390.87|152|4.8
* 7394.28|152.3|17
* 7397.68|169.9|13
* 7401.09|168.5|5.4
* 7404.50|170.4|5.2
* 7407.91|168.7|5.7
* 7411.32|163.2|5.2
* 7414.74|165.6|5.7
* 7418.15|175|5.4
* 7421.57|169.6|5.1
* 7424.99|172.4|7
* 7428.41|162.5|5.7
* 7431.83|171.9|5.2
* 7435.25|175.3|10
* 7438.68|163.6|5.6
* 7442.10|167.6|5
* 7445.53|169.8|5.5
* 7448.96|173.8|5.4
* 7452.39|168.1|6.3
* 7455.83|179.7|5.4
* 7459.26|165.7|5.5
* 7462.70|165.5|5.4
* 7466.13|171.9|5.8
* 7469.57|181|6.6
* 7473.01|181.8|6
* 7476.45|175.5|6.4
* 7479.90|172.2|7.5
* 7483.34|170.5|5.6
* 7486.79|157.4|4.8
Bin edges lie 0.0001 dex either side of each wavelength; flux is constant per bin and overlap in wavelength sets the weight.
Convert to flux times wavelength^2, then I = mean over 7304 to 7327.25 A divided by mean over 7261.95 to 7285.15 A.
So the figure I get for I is 1.05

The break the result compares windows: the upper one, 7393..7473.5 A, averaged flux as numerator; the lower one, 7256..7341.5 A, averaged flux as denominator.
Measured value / 1.1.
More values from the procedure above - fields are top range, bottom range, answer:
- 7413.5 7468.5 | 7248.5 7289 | 1.09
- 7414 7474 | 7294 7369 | 1.04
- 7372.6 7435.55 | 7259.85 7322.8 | 1.07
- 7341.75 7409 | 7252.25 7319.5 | 1.09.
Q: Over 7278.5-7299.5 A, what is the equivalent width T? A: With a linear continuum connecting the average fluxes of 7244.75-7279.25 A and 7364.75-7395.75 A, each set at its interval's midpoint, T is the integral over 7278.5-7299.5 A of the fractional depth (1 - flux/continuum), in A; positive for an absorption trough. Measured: 0.9 A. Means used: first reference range 159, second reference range 166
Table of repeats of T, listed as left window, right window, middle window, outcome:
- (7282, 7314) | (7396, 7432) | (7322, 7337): 0.6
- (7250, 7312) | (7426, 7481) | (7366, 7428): -0.3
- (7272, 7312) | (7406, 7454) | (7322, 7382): -2.5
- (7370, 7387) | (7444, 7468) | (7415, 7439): 0.2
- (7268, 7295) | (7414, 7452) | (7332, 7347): -0.8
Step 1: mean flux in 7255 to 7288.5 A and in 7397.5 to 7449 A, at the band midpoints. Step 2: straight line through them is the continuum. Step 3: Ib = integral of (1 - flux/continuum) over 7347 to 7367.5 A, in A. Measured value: -1.6 A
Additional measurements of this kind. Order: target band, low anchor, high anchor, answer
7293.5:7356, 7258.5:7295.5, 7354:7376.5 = 1.3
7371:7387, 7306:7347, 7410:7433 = -0.7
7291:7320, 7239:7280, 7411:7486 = 0.5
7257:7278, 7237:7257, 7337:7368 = 0.7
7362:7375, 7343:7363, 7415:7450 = 0.5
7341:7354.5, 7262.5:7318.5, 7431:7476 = -1.0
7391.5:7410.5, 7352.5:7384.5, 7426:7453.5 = 0.8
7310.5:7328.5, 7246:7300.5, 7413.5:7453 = -0.8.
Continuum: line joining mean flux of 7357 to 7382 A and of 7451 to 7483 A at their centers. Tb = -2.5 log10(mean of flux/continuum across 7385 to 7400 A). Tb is 0.10 mag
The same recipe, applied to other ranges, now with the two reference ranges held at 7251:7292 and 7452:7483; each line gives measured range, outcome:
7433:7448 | 0.01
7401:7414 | 0.01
